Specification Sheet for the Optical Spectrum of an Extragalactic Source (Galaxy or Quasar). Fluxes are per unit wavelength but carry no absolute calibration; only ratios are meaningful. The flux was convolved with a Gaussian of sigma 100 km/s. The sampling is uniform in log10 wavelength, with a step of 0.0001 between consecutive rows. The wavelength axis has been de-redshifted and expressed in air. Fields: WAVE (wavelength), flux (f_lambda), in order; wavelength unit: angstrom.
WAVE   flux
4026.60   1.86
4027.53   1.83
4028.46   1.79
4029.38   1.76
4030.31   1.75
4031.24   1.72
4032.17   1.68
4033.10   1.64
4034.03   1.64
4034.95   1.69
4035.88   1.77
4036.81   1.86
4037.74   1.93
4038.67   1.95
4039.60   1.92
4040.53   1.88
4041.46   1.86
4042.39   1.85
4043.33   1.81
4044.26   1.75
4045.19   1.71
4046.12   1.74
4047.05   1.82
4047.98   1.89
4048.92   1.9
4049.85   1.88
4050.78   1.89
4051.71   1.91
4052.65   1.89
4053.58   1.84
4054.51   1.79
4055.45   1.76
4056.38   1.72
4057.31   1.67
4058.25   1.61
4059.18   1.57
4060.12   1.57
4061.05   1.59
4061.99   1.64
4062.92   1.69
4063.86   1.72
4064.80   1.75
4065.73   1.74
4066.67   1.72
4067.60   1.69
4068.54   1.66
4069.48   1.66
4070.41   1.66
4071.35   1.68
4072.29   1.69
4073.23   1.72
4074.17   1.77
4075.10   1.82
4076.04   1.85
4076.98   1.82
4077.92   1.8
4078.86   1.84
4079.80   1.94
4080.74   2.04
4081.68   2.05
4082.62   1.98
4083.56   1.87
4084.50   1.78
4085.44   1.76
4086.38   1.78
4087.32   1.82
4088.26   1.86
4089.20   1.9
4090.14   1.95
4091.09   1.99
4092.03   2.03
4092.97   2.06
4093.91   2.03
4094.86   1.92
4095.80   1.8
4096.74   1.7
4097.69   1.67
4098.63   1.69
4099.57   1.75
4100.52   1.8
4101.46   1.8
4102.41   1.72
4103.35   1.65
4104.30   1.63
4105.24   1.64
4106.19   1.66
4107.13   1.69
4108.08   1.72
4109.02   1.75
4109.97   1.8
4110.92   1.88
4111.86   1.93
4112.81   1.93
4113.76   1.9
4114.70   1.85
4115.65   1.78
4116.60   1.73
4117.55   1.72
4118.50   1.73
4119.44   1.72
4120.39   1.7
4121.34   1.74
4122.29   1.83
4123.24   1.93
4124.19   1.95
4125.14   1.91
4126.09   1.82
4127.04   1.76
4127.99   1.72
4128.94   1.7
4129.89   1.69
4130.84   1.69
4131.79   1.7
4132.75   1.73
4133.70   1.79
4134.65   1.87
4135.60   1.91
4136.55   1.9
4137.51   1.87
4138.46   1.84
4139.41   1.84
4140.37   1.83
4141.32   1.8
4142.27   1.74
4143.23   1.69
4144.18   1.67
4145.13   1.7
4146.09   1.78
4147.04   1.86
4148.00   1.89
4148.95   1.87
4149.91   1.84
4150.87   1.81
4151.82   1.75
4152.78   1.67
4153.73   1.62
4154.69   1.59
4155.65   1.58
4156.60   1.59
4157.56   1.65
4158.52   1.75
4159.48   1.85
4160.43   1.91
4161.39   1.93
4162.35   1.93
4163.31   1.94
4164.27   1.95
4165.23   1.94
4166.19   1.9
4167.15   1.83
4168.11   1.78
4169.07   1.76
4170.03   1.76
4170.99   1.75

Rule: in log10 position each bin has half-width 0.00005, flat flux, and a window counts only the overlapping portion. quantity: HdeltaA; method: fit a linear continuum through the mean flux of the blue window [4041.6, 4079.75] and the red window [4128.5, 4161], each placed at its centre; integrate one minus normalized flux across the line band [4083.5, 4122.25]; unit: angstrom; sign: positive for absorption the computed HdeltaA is -0.90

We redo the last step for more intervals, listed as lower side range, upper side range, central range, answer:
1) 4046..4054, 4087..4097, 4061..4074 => 1.4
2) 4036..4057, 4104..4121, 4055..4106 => 0.7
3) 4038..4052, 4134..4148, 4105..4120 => 0.4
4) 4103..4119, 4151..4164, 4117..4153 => -0.6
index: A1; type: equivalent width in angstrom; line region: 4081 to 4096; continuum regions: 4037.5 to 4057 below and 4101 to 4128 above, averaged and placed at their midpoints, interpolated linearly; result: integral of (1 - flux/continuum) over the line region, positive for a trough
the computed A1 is -0.9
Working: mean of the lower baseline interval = 1.84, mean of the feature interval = 1.92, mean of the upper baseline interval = 1.78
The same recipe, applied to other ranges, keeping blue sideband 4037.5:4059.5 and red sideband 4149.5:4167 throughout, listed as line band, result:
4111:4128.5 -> -0.17 angstrom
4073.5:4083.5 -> -0.44 angstrom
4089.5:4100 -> -0.40 angstrom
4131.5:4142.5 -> -0.17 angstrom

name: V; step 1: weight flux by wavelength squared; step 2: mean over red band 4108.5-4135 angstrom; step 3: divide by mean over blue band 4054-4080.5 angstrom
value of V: 1.1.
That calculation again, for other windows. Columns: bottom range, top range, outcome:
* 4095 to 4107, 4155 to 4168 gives 1.09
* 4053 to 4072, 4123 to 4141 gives 1.11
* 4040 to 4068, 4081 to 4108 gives 1.05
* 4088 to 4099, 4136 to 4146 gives 0.97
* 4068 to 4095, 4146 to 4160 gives 0.97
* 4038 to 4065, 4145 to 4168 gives 1.06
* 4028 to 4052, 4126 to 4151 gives 1.04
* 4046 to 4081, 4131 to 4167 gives 1.06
